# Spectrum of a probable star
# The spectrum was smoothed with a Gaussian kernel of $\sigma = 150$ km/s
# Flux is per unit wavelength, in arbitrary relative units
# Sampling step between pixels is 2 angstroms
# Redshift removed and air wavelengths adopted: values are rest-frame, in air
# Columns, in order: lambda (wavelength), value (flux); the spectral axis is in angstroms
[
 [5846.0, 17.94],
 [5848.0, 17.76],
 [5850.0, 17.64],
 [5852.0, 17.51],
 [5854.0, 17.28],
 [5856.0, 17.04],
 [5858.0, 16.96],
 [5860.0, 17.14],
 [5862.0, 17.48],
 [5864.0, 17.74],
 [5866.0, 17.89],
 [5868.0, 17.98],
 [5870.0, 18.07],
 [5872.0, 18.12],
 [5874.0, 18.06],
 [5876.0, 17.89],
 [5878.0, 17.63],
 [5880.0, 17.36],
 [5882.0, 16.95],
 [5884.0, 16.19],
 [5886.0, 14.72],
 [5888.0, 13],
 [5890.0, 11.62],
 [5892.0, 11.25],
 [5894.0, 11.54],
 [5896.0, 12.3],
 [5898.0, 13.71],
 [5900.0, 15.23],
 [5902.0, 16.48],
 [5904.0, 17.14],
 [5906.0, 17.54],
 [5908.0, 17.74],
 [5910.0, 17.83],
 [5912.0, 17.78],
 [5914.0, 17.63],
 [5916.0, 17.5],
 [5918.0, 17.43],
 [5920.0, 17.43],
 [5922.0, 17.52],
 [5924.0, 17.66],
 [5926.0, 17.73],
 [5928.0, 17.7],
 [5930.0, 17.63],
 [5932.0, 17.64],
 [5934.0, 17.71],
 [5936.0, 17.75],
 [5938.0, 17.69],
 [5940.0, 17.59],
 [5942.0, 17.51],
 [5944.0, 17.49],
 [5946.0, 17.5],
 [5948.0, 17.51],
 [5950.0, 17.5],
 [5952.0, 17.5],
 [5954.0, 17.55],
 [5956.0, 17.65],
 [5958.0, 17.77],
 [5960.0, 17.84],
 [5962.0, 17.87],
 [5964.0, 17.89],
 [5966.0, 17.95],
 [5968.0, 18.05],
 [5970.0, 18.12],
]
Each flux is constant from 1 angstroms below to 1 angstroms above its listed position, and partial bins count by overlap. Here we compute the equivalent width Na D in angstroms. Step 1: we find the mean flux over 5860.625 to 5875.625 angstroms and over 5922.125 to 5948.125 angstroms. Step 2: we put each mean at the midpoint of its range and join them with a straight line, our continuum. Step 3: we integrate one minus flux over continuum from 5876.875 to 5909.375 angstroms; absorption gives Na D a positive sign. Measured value 5.0 angstroms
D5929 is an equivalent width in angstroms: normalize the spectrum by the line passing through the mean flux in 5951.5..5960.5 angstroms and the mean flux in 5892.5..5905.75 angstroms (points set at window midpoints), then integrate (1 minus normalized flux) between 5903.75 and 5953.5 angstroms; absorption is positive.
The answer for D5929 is -4.7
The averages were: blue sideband 14.5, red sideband 17.7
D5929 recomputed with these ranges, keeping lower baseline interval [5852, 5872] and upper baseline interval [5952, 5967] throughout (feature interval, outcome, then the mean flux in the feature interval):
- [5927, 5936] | 0.0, 17.7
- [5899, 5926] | 0.5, 17.3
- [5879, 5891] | 1.8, 15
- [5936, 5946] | 0.1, 17.6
